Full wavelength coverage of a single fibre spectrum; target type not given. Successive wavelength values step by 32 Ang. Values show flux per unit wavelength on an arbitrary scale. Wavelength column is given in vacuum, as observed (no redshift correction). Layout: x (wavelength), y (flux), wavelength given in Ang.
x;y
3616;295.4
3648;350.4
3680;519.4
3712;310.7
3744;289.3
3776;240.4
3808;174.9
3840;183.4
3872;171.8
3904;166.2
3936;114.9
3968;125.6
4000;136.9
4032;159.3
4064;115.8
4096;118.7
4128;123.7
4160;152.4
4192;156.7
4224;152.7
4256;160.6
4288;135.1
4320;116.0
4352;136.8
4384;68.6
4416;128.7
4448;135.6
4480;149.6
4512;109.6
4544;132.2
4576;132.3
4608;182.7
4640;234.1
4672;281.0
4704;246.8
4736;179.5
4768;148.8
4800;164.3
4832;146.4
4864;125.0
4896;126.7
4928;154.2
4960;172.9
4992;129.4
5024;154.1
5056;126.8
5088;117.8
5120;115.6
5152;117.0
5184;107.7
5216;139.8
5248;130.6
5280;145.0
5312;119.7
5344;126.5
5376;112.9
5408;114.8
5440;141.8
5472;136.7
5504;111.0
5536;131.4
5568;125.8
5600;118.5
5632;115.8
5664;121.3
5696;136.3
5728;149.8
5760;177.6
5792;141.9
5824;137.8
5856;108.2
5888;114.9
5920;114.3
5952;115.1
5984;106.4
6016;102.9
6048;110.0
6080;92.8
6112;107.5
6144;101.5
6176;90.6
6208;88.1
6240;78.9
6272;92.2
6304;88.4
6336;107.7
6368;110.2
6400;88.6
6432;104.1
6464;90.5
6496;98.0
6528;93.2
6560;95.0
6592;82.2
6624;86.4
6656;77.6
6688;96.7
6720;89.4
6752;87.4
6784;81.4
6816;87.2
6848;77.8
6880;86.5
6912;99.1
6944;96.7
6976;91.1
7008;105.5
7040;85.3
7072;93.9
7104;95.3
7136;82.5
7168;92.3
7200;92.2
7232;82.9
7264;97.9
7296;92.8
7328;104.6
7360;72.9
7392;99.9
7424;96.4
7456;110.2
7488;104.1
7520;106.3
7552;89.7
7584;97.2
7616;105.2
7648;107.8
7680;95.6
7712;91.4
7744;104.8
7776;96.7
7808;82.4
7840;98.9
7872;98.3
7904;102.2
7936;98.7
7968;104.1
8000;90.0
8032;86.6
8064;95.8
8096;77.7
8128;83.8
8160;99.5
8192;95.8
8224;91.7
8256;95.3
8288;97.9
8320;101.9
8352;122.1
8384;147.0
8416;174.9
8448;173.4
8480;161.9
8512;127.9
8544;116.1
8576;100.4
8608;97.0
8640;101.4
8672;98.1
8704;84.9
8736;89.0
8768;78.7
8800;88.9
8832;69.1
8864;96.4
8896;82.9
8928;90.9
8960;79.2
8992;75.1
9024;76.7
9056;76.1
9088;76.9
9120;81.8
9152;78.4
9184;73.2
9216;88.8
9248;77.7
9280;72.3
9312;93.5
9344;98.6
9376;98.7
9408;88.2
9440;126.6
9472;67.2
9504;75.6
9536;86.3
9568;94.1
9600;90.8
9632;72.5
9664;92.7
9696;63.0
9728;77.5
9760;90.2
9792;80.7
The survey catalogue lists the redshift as 2.018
